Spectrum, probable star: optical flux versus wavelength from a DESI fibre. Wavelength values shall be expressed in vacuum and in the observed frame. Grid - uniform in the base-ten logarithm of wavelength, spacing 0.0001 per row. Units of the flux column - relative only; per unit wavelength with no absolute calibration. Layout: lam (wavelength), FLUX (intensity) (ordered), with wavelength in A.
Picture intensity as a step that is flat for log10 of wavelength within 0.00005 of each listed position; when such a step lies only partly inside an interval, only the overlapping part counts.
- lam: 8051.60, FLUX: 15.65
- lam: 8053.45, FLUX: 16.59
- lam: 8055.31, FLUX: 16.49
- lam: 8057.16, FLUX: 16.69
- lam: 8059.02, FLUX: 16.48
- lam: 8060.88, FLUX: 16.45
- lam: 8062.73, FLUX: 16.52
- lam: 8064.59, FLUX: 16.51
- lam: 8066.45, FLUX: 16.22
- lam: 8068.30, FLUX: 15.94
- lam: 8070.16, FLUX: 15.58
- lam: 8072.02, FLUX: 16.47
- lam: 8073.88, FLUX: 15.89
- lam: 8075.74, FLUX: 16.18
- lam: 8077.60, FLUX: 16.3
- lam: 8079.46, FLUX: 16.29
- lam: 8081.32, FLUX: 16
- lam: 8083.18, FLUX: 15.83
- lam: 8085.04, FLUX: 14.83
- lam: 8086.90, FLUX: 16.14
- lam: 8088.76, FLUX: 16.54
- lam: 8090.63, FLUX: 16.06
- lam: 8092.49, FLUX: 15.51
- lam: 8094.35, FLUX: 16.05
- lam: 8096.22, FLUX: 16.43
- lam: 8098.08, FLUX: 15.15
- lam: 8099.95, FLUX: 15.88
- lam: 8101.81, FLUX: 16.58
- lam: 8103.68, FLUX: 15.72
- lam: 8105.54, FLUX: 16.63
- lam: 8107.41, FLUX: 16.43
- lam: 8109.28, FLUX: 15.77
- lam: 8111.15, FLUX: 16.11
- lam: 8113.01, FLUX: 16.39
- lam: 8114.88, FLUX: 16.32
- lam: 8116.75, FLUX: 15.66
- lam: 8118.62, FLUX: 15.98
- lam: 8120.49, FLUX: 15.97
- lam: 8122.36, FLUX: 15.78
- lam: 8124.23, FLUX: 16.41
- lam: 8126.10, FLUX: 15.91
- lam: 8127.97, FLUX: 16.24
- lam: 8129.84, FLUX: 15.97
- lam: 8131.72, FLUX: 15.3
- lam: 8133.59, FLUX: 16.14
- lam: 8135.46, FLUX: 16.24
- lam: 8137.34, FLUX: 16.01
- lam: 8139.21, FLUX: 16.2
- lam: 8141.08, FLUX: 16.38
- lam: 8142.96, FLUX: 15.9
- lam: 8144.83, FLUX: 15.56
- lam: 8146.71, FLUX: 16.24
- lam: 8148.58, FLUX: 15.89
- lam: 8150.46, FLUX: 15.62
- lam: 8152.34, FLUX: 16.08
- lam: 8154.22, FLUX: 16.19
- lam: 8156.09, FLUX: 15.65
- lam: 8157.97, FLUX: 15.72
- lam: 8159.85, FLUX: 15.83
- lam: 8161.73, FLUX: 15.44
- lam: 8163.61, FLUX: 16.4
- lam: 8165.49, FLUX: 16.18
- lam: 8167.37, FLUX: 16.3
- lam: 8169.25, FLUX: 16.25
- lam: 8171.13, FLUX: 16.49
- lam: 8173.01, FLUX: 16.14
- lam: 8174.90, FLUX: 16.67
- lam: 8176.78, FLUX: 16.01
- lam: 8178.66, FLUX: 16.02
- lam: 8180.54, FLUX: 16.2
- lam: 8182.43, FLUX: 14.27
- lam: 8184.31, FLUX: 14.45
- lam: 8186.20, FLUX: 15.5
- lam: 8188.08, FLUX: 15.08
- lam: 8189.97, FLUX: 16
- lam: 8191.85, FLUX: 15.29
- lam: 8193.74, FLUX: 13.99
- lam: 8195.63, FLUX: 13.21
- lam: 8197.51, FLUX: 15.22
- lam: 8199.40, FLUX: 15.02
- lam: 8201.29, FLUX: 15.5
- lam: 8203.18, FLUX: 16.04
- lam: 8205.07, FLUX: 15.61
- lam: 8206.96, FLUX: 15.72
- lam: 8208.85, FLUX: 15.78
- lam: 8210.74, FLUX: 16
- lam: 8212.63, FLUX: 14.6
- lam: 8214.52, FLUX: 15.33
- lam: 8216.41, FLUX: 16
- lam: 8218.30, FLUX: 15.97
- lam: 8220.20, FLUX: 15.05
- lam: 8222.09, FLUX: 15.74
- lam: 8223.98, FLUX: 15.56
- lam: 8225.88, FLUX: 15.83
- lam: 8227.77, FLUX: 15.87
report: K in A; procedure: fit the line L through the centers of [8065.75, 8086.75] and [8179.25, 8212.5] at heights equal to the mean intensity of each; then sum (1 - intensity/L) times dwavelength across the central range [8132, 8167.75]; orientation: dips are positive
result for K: -1.1 A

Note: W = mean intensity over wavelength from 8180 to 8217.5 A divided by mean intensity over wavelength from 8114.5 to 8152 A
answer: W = 1.0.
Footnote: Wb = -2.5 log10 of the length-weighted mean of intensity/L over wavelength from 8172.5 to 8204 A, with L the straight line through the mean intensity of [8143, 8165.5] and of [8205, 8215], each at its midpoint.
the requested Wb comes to 0.02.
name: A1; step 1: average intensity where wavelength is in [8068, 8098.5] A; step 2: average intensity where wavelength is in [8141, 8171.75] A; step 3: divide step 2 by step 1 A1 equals 1.0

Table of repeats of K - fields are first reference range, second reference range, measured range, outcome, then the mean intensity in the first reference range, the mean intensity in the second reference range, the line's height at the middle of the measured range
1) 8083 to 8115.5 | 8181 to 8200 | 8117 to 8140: -0.53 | 16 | 14.8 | 15.6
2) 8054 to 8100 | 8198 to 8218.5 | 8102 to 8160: -0.48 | 16.1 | 15.6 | 15.9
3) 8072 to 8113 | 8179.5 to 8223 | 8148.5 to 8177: -0.93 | 16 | 15.3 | 15.6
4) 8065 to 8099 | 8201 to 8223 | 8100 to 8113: -0.24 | 16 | 15.6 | 15.9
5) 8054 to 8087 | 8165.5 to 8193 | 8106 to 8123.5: -0.07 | 16.2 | 15.8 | 16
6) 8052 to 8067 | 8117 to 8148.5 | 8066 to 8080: 0.24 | 16.5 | 16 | 16.4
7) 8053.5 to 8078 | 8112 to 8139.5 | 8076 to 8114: 0.31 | 16.3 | 16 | 16.2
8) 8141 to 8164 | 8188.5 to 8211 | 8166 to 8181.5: -0.65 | 15.9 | 15.3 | 15.6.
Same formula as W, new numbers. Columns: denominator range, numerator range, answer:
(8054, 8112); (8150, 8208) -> 0.97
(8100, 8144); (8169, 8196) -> 0.96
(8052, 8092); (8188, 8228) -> 0.95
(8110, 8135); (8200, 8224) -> 0.97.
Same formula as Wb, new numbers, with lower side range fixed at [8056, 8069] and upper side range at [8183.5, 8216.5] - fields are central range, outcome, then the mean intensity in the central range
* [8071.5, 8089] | 0.016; 16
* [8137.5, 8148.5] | -0.023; 16.1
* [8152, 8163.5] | -0.018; 15.8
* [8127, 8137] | -0.011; 16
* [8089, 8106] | 0.007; 16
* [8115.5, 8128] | -0.006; 16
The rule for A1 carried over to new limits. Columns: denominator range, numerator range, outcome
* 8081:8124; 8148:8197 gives 0.98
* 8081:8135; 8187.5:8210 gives 0.95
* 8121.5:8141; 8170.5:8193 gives 0.98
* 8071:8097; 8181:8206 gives 0.94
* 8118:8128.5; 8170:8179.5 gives 1.01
